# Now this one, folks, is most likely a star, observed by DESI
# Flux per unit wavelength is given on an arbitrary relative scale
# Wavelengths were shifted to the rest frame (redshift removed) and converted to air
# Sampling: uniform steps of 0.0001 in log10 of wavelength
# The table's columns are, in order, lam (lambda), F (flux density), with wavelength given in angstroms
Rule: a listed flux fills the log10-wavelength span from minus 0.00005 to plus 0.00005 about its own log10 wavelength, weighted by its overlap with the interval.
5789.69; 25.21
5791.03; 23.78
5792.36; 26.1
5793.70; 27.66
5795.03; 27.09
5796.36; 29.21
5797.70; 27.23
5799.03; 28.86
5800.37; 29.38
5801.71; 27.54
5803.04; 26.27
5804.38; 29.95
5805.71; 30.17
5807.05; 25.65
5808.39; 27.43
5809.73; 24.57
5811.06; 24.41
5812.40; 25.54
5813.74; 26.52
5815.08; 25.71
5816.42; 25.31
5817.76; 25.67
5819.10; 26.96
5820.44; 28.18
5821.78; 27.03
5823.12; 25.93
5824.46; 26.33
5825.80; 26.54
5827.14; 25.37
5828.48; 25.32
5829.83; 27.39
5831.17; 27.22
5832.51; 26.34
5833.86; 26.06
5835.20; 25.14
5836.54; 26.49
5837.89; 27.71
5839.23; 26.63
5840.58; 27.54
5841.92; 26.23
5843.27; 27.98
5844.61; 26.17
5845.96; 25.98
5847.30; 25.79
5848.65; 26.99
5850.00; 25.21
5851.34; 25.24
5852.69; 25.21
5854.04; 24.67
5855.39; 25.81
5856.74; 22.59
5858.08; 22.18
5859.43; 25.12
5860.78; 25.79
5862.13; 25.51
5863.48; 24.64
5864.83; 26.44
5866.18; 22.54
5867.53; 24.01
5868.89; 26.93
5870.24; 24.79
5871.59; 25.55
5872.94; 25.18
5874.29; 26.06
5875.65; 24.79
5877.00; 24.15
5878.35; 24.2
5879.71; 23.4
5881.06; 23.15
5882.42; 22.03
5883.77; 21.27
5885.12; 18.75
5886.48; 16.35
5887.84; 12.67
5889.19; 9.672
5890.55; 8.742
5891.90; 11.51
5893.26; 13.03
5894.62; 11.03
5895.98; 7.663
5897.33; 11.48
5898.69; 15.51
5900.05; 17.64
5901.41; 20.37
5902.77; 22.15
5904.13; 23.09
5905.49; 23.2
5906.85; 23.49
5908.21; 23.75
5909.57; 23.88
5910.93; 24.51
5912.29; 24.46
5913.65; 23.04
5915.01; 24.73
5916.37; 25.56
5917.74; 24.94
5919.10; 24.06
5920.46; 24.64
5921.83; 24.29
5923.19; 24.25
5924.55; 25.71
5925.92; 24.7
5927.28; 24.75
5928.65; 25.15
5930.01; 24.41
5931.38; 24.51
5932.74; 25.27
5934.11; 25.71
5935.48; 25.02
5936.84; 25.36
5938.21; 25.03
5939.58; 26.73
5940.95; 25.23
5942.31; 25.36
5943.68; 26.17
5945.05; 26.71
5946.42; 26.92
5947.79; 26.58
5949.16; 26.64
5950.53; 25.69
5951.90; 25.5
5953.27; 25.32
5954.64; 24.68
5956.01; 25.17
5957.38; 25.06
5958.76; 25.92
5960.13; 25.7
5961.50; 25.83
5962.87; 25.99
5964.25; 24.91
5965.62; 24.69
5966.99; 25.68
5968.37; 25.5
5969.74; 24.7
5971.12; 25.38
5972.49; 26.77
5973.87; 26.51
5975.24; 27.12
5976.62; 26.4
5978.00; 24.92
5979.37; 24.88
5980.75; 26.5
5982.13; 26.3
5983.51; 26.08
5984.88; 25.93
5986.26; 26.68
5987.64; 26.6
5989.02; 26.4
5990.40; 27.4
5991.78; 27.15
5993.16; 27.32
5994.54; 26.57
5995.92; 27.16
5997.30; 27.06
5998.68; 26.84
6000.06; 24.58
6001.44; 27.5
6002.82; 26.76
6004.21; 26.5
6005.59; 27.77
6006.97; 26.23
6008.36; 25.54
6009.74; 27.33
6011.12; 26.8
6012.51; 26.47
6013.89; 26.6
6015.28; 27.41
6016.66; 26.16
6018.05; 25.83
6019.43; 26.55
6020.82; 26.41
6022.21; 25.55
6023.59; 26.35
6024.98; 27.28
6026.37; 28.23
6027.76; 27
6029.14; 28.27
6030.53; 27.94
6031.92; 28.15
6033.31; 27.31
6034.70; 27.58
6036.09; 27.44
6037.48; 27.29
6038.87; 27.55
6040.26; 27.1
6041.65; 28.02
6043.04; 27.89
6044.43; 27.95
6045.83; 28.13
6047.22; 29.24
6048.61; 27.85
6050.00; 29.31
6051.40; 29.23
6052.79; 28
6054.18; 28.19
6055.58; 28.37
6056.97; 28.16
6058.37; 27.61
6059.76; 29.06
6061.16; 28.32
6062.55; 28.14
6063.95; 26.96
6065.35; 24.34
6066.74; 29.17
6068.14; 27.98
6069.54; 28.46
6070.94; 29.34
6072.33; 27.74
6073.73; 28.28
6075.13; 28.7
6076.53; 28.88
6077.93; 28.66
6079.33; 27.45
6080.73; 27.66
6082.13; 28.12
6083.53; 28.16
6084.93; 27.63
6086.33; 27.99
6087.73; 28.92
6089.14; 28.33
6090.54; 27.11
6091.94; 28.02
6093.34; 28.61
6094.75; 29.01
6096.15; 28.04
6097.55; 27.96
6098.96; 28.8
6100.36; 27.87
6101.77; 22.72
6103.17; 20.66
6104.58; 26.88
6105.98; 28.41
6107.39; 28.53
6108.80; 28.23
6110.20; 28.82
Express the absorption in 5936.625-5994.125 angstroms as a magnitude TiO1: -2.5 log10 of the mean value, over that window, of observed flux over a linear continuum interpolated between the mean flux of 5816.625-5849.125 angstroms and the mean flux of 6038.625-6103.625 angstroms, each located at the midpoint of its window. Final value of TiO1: 0.05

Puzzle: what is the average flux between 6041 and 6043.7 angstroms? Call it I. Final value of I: 28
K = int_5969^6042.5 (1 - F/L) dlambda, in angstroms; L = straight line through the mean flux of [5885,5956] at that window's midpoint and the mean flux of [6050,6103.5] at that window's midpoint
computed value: -4.3 angstroms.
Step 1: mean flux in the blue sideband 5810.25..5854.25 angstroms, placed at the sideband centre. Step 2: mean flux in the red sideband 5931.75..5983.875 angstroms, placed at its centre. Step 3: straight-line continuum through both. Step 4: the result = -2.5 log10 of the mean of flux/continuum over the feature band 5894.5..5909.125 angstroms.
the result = 0.368 mag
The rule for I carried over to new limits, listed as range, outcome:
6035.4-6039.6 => 27.4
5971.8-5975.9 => 26.8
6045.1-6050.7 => 28.6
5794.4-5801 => 28.4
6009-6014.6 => 26.8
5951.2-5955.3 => 25.2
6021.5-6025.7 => 26.4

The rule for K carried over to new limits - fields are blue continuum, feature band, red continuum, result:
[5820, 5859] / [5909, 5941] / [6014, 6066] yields 2.2 angstroms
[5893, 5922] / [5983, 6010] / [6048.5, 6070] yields -1.7 angstroms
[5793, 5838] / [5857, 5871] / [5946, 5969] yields 0.9 angstroms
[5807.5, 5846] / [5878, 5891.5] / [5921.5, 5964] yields 4.3 angstroms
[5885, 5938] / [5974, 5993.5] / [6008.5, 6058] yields -1.3 angstroms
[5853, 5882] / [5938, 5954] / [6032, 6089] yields 0.0 angstroms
